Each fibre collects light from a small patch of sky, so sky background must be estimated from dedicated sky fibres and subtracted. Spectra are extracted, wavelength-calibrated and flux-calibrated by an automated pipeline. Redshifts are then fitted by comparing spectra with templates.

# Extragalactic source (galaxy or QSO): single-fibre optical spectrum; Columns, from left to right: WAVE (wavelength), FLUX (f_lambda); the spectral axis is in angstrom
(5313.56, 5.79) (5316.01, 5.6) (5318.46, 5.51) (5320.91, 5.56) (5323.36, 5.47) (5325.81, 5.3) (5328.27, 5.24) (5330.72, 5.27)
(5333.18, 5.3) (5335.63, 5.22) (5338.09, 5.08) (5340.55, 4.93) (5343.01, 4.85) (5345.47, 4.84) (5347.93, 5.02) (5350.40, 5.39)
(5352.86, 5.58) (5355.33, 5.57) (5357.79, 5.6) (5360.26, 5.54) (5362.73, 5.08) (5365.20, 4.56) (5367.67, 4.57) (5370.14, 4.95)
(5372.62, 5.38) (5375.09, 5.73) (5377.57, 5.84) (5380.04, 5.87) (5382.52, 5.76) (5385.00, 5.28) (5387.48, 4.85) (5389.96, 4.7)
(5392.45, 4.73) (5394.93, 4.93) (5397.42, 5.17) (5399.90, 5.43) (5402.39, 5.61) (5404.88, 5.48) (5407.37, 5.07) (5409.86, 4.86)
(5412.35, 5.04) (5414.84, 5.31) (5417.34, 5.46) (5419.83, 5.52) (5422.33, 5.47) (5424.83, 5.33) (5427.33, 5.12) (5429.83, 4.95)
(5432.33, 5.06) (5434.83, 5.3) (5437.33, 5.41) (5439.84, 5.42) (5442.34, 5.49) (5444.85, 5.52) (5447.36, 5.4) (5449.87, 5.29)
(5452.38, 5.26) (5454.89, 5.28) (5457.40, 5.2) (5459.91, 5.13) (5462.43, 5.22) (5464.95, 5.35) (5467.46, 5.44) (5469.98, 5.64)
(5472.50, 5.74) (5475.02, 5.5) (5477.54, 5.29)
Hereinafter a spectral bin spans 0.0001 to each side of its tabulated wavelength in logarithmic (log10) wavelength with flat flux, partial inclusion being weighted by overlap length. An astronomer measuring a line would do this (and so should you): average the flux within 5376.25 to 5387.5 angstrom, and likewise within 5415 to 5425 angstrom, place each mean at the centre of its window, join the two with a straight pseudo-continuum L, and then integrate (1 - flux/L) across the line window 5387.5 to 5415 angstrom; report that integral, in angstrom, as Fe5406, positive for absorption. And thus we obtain 2.1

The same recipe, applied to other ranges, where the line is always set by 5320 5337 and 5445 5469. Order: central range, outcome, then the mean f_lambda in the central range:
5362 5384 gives 0.0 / 5.31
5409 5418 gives 0.3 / 5.16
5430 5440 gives 0.1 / 5.25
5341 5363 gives 0.2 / 5.27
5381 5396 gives 0.7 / 5.06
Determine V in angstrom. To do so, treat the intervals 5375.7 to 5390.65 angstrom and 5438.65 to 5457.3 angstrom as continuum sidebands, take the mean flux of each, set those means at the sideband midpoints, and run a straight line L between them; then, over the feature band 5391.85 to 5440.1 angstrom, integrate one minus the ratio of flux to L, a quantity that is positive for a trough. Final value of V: 1.4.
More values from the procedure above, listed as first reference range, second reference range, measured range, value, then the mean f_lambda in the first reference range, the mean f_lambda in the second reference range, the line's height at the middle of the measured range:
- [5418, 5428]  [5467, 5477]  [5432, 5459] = 0.6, 5.38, 5.57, 5.47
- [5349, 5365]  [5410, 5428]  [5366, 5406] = 0.7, 5.4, 5.3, 5.35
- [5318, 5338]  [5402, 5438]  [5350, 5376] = 0.2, 5.34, 5.26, 5.31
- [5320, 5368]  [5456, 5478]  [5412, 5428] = -0.1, 5.21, 5.39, 5.32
